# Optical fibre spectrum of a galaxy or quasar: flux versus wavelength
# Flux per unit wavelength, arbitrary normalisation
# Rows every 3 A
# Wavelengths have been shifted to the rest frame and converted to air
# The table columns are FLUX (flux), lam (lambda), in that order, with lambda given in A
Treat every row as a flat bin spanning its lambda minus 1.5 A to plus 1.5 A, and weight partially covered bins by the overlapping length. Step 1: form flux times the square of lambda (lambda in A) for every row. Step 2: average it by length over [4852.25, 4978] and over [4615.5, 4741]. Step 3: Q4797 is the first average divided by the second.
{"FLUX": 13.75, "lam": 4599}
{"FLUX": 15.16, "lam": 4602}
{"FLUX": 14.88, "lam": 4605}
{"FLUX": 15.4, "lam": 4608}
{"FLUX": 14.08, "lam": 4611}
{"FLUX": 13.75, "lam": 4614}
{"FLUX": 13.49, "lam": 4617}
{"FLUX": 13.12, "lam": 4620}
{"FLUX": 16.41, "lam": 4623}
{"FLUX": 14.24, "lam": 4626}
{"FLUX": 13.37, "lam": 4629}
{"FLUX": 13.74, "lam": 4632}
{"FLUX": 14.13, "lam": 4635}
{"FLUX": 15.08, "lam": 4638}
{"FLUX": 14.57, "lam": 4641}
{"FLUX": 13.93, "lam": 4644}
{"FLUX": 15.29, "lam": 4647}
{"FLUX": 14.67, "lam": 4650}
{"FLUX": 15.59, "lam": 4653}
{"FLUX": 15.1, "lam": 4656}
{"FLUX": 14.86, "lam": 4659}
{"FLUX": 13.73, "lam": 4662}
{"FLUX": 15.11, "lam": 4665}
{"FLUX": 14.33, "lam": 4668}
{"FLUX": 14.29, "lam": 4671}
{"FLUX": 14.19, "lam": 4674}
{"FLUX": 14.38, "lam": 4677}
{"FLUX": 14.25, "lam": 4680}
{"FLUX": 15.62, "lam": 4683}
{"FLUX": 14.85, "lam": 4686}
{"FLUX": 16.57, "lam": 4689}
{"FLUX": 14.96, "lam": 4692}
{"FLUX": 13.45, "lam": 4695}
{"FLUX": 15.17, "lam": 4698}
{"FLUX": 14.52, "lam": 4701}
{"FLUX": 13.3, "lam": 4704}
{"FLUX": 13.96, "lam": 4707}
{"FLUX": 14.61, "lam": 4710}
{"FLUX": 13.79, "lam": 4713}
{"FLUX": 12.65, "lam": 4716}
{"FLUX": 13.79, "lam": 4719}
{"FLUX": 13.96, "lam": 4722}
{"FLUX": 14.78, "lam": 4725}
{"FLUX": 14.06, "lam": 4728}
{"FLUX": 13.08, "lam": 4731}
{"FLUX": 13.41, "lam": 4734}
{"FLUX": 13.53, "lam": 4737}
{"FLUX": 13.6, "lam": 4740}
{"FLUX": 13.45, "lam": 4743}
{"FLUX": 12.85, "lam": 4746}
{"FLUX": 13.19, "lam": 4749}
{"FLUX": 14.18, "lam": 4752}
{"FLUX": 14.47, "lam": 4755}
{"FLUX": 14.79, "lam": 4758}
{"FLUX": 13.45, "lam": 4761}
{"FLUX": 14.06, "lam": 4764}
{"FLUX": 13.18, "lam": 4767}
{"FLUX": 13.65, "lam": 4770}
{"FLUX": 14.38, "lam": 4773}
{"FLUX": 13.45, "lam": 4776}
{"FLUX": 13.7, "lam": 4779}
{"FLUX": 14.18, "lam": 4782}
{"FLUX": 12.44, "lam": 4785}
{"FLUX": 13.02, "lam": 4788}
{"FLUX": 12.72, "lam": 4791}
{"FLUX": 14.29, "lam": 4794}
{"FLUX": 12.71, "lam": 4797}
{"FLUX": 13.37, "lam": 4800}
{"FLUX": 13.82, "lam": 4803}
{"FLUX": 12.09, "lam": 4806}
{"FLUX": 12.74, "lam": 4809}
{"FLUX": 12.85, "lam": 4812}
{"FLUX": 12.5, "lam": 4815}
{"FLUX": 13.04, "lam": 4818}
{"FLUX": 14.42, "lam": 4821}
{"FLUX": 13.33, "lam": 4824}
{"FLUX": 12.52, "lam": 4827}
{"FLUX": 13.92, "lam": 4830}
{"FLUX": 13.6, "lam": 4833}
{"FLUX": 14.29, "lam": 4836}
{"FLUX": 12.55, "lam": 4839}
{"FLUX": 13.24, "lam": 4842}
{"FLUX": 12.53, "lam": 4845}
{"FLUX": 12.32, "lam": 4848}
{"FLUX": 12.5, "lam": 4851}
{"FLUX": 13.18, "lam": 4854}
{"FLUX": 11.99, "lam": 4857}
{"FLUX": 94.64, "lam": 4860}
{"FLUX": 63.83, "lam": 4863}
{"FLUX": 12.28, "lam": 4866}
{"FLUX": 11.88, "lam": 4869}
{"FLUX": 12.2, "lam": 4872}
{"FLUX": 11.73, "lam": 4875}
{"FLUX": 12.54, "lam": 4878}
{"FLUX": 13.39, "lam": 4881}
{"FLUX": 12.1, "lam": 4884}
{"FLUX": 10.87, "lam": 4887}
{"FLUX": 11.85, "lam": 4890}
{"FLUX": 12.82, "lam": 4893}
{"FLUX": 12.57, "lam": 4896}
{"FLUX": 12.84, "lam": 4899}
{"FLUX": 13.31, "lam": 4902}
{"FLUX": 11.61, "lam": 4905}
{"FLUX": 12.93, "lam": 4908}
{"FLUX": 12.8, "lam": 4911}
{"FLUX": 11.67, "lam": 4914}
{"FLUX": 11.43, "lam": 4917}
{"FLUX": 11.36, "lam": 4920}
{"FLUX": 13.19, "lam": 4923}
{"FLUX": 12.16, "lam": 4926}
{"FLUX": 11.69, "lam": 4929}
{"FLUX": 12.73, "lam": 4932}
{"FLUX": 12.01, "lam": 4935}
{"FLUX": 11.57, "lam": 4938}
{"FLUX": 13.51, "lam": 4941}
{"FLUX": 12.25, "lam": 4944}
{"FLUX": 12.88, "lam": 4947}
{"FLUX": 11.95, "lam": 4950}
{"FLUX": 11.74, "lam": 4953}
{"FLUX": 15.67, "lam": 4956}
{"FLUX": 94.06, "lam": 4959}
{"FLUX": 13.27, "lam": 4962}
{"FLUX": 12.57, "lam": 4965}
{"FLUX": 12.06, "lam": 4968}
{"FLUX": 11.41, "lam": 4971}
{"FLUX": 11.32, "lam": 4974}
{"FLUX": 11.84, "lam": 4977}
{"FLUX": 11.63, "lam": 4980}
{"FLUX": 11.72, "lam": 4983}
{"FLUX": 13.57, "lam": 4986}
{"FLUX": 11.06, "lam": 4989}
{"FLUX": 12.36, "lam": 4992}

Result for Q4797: 1.3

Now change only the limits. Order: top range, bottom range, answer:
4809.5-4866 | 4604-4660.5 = 1.51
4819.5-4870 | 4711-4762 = 1.59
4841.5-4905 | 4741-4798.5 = 1.44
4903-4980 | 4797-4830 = 1.25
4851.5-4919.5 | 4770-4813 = 1.42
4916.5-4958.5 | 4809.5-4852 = 1.15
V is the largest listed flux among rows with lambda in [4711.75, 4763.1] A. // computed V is 14.79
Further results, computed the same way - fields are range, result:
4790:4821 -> 14.42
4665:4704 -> 16.57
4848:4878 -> 94.64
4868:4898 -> 13.39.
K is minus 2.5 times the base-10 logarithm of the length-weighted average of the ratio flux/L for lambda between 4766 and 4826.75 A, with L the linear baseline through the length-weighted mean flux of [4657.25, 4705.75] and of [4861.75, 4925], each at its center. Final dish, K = 0.10 mag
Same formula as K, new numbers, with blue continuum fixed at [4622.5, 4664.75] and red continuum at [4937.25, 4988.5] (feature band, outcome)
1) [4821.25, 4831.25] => 0.199 mag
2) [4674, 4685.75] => 0.015 mag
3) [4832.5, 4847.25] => 0.224 mag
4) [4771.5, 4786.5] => 0.153 mag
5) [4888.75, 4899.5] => 0.310 mag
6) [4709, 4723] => 0.110 mag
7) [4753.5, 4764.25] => 0.097 mag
